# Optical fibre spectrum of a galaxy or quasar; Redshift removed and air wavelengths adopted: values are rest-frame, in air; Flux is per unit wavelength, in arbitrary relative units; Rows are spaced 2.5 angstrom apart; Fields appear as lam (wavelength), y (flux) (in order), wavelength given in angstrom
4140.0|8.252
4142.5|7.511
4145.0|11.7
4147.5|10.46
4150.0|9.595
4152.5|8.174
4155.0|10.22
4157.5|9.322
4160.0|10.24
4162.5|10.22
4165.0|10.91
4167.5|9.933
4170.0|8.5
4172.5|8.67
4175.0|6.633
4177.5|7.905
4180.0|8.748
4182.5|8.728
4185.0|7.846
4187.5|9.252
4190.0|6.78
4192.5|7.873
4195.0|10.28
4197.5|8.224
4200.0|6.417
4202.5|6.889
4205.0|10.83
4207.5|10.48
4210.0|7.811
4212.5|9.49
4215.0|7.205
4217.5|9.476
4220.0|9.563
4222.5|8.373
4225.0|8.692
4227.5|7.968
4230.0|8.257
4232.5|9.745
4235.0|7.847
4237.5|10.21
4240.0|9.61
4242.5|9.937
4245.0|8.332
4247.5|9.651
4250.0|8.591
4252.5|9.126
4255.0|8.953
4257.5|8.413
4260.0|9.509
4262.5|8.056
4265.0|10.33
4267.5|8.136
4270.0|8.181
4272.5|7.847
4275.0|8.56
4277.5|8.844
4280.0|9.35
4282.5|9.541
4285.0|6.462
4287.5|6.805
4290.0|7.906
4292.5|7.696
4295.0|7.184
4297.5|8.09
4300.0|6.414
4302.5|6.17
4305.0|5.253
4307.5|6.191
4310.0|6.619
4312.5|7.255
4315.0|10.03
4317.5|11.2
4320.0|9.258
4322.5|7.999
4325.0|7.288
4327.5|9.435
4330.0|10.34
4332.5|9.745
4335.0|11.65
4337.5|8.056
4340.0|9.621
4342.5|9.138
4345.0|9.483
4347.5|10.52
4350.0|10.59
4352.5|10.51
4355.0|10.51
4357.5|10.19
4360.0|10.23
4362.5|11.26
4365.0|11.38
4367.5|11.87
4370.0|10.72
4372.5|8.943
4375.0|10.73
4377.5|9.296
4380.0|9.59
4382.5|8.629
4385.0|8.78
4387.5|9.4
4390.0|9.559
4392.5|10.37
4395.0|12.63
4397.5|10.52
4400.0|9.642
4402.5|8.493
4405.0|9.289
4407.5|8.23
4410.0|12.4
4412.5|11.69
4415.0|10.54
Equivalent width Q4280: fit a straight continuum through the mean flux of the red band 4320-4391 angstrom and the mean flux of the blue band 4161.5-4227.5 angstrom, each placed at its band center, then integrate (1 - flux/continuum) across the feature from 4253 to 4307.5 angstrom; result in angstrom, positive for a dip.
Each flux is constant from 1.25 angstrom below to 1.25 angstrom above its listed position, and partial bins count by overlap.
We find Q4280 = 7.7 angstrom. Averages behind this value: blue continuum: 8.66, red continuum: 9.83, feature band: 7.96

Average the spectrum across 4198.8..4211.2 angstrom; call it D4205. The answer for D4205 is 8.5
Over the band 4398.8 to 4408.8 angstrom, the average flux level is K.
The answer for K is 8.93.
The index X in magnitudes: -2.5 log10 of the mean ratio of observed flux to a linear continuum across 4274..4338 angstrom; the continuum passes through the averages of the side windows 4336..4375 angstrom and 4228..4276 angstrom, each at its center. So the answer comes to 0.17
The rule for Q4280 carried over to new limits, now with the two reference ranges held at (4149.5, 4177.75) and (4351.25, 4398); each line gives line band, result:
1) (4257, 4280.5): 2.5 angstrom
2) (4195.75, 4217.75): 2.1 angstrom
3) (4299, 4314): 5.4 angstrom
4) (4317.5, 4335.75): 1.1 angstrom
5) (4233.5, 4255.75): 1.1 angstrom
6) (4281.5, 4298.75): 3.9 angstrom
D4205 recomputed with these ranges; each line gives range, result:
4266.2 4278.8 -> 8.33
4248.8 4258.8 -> 8.78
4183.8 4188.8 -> 8.54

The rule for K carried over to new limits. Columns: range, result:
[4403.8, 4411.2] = 9.96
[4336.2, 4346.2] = 9.09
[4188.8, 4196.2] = 8.31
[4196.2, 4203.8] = 7.22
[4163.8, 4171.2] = 9.78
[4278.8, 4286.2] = 8.46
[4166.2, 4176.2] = 8.46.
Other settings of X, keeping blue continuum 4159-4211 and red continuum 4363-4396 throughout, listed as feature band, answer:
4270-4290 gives 0.15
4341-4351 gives 0.00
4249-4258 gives 0.05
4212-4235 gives 0.04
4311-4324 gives 0.07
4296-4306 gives 0.42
